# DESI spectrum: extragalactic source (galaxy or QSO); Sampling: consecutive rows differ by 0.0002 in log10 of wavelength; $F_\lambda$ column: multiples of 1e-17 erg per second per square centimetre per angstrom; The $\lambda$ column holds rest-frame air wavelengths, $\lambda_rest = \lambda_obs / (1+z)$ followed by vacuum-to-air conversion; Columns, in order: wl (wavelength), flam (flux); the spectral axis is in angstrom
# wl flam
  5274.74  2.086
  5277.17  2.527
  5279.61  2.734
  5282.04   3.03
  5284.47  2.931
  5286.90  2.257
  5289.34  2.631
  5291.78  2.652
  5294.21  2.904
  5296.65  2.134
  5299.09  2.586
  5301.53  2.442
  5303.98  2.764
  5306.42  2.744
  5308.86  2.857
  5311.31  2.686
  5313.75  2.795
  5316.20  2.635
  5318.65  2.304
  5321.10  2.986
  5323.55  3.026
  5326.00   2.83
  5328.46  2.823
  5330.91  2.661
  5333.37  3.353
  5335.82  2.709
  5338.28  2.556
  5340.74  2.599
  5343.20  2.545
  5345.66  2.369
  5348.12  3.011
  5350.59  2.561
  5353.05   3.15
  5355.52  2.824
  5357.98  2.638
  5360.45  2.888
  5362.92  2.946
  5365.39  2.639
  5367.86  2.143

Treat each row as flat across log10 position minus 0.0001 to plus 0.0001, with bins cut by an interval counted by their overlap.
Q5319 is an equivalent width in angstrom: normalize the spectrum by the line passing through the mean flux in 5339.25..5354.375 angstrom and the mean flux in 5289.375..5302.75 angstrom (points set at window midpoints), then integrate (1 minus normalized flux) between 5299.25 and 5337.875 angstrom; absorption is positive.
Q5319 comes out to -2.1 angstrom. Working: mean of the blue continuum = 2.55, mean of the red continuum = 2.7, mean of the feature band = 2.76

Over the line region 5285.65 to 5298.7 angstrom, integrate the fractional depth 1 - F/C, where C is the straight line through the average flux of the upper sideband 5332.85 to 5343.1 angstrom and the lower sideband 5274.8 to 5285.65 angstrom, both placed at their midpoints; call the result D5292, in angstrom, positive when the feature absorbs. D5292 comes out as 1.00 angstrom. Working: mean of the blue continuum 2.73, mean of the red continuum 2.74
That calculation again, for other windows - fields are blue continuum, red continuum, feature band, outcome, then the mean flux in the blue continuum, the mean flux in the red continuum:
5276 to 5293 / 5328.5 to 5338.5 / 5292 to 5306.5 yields 0.8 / 2.68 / 2.85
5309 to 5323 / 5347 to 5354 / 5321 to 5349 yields 0.3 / 2.71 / 2.9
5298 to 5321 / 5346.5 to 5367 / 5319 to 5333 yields -0.8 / 2.66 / 2.81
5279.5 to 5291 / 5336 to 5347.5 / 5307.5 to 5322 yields -0.4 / 2.71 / 2.56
